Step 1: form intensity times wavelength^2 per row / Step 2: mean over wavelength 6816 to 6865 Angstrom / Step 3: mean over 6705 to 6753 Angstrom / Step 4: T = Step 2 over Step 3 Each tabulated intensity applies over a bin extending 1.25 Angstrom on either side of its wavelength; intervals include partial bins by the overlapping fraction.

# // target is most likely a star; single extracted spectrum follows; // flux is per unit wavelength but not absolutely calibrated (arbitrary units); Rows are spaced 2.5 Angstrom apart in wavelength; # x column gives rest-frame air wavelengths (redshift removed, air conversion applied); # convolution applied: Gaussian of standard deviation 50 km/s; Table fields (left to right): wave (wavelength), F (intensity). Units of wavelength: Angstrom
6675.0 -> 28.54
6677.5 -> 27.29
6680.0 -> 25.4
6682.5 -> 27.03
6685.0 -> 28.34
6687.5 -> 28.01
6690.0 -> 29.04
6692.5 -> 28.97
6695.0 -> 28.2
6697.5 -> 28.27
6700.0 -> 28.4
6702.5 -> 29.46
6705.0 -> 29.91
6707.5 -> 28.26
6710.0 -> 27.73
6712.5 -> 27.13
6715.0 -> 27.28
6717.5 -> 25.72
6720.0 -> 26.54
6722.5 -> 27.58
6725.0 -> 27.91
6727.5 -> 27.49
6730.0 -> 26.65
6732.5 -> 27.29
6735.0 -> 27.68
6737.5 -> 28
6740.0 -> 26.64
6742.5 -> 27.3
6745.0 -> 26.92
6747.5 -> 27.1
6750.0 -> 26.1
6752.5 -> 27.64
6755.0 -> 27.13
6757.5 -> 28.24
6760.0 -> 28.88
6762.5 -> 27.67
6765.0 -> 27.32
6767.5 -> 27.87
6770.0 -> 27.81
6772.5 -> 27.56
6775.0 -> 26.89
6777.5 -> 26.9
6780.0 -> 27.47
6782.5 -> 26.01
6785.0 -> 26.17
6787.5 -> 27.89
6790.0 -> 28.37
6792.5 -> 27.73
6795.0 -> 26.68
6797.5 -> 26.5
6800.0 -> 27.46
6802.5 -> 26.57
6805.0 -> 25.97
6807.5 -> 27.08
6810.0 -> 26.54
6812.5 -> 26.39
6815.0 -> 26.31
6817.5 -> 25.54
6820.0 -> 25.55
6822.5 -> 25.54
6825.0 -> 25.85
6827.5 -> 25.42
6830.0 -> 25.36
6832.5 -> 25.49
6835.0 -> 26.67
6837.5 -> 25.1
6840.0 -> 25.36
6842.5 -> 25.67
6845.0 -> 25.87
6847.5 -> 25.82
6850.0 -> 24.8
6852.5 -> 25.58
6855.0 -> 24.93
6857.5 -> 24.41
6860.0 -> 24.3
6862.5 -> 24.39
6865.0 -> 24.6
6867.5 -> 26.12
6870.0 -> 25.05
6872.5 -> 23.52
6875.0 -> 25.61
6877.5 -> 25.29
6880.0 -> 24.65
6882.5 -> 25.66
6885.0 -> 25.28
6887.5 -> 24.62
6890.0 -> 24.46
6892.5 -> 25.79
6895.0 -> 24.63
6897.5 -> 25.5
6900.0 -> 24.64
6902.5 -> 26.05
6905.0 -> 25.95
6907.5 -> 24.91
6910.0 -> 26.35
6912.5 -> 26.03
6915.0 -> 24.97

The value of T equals 0.96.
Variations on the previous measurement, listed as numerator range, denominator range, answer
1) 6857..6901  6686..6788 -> 0.94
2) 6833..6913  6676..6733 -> 0.96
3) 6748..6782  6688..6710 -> 0.97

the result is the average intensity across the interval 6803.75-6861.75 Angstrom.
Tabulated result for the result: 25.6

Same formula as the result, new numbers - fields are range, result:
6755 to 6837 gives 26.8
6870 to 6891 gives 24.9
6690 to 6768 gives 27.7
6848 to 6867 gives 24.8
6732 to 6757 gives 27.2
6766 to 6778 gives 27.4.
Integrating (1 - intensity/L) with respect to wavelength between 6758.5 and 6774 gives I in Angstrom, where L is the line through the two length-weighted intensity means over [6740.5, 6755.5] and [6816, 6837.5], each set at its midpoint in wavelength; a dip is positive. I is -0.7 Angstrom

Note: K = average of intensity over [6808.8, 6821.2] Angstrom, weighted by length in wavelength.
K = 26.1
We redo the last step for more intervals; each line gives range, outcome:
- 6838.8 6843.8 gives 25.5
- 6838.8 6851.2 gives 25.5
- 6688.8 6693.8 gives 29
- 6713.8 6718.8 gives 26.5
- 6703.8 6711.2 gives 28.6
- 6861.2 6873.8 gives 24.7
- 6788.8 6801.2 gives 27.3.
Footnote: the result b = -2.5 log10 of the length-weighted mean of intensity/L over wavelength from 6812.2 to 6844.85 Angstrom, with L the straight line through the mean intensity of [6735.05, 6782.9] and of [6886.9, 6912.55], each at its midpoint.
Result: 0.03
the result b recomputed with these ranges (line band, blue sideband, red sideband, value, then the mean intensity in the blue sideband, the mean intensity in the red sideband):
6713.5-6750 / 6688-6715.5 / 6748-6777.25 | 0.03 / 28.4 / 27.5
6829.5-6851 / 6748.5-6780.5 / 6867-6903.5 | 0.02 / 27.5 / 25.1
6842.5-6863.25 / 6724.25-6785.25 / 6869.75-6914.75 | 0.03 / 27.3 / 25.2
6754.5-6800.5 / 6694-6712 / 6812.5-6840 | -0.02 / 28.5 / 25.7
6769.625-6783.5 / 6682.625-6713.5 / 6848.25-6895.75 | -0.01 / 28.4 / 24.9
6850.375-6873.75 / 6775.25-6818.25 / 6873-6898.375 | 0.03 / 26.8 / 25.1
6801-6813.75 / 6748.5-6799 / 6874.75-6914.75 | 0.01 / 27.3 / 25.3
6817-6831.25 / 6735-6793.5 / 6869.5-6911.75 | 0.03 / 27.4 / 25.2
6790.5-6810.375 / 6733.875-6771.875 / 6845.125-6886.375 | -0.02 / 27.5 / 25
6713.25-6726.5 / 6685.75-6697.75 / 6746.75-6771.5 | 0.04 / 28.5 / 27.6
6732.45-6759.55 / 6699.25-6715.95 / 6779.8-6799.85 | 0.02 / 28.3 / 27.1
